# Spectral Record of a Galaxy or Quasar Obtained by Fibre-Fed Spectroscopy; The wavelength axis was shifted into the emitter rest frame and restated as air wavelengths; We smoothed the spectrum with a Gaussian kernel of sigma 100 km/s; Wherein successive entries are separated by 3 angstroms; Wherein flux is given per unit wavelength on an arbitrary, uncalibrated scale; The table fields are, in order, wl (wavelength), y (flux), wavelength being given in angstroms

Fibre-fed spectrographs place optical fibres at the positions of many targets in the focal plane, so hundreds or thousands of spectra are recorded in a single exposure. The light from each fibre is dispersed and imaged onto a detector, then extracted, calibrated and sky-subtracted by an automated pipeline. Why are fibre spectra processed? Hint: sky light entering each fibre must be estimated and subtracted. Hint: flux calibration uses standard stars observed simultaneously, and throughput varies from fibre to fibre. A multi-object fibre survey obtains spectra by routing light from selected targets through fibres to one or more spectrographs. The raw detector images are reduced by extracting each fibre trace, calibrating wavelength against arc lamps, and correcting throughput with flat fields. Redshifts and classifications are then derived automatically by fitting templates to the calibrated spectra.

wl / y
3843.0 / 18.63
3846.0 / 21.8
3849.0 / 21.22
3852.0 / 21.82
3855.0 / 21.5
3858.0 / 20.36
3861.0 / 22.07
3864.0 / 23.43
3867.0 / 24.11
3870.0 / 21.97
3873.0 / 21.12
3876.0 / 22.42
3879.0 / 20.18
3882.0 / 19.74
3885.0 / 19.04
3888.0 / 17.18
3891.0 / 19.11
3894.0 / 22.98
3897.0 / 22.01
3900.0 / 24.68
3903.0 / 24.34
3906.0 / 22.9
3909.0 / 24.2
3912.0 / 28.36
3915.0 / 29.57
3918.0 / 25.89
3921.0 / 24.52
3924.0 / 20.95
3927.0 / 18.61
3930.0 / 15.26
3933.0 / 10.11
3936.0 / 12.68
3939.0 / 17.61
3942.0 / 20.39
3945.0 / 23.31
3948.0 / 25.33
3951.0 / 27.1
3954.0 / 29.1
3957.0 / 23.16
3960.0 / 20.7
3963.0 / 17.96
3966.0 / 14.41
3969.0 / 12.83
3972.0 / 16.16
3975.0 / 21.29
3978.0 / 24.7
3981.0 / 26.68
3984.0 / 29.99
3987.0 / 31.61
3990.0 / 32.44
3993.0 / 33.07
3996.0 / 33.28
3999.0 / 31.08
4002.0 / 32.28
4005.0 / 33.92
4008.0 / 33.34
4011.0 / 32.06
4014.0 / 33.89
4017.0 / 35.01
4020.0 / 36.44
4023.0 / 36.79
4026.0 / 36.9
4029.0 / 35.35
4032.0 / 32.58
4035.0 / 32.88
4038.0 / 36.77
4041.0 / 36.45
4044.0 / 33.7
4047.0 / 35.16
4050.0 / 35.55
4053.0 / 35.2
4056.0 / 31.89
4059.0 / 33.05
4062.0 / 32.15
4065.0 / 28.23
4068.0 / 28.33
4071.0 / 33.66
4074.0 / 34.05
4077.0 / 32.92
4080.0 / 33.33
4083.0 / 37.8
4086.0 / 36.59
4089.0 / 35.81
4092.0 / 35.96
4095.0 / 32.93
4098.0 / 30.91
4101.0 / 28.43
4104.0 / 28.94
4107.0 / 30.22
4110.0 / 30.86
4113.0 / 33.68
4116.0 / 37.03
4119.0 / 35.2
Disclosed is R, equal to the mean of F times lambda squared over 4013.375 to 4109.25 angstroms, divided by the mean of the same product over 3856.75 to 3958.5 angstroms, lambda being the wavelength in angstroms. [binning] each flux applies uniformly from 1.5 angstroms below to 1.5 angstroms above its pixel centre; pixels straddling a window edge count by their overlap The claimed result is 1.66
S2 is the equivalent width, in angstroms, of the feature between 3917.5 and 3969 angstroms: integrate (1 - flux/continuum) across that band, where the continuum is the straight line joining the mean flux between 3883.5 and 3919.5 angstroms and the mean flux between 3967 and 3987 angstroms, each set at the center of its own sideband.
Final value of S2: 6.3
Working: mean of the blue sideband 23.4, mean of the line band 20.1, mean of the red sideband 22.5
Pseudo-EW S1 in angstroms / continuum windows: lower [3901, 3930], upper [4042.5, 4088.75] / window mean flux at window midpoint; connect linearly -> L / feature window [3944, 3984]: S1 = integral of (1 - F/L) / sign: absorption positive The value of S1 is 7.3 angstroms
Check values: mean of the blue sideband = 23.9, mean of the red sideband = 33.5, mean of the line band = 22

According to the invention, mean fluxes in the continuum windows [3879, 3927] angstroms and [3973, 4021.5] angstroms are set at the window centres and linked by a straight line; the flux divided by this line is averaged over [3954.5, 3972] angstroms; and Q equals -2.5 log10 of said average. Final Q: 0.462 mag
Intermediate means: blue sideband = 22.8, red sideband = 31.2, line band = 18.3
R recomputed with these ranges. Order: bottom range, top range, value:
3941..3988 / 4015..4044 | 1.61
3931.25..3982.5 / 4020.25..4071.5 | 1.75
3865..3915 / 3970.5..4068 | 1.53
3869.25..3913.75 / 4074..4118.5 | 1.67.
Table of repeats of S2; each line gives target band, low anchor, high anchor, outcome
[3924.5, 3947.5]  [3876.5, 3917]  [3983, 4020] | 7.9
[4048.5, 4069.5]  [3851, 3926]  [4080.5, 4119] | -0.6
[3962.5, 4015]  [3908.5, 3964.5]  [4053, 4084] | -2.2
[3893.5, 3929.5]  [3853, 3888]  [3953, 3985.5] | -4.3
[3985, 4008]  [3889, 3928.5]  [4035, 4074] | -2.4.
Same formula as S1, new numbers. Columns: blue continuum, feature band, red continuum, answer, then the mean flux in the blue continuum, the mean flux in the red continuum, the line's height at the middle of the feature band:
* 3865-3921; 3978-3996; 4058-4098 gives -1.4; 22.8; 33.4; 28.2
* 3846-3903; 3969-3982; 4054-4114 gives 2.8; 21.5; 32.5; 26.8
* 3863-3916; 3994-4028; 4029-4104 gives -4.6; 22.6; 33.5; 30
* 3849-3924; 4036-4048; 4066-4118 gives -2.0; 22.6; 33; 30.5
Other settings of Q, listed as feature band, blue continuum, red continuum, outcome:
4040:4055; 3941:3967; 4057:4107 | -0.17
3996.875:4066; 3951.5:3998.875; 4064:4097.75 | -0.16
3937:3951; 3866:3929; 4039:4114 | 0.15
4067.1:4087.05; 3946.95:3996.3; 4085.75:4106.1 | -0.09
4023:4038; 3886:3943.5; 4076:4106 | -0.20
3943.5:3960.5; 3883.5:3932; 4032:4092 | 0.03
